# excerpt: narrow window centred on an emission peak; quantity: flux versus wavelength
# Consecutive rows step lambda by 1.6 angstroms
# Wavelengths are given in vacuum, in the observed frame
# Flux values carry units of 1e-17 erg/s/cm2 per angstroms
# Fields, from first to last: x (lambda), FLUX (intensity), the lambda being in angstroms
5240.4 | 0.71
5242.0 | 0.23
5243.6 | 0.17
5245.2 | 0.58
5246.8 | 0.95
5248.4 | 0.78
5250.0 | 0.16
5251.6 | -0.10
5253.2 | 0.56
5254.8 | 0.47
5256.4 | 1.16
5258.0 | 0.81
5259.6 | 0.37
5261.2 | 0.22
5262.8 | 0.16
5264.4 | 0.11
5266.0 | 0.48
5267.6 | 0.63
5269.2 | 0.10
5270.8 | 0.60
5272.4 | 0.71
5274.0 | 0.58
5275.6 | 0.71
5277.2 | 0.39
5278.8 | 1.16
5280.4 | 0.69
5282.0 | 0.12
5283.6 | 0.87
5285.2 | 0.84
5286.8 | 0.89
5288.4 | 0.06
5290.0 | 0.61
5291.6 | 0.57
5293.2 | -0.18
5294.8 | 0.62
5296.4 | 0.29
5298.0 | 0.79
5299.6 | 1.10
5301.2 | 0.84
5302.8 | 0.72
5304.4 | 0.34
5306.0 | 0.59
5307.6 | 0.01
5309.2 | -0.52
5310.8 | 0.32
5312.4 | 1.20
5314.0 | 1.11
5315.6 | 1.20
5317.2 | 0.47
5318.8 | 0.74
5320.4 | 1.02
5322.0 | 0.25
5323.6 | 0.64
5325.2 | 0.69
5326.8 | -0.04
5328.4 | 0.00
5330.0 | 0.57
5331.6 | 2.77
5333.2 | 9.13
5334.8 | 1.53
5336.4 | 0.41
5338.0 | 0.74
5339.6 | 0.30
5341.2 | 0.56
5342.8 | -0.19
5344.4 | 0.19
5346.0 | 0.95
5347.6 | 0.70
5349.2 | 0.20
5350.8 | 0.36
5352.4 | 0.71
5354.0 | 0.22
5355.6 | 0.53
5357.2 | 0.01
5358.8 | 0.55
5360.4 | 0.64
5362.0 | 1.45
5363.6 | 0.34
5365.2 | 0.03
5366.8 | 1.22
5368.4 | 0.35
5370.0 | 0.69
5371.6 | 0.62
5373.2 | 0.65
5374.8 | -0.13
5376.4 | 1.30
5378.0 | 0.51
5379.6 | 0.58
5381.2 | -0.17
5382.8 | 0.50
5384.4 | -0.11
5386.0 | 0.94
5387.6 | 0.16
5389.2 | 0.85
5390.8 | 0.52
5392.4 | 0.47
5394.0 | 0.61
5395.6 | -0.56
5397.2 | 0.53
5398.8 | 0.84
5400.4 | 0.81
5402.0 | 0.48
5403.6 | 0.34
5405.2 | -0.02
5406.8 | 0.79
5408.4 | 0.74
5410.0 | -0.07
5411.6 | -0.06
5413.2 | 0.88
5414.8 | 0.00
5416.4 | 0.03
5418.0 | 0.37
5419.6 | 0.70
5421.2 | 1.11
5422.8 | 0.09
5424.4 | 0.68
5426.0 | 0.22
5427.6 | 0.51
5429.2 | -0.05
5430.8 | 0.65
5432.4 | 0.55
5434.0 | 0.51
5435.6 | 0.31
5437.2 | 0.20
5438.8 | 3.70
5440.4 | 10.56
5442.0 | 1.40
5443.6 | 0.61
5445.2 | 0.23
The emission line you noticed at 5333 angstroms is H-beta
